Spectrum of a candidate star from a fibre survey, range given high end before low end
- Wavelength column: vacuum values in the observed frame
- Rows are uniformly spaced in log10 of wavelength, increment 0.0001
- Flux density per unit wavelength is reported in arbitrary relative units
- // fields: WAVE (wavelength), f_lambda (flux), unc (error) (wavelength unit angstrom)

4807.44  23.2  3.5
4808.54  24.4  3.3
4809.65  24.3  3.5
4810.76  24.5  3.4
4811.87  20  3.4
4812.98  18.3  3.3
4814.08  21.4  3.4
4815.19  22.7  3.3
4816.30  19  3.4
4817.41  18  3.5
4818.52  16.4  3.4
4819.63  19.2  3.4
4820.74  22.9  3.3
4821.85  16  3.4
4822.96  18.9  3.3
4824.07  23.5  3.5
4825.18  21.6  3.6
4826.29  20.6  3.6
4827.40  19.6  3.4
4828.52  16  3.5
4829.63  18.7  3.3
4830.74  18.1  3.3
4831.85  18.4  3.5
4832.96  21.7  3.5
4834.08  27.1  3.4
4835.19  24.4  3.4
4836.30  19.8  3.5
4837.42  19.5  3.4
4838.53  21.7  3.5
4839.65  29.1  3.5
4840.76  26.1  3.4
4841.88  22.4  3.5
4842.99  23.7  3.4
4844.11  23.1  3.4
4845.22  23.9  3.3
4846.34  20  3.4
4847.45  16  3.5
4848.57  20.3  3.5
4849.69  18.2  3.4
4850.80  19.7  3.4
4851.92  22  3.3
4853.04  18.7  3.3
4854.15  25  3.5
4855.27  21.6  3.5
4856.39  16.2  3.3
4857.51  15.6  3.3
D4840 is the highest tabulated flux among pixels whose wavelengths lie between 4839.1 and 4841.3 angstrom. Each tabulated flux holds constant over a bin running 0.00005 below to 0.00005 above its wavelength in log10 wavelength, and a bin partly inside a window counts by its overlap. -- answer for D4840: 29.1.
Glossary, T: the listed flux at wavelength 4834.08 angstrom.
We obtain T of 27.1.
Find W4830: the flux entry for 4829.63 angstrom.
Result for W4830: 18.7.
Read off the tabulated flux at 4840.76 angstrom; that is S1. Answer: 26.1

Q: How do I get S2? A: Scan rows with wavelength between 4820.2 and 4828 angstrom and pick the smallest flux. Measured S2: 16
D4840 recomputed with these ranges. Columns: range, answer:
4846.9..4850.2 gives 20.3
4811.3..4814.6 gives 21.4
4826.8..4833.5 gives 21.7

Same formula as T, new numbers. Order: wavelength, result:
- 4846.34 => 20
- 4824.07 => 23.5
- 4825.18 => 21.6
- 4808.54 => 24.4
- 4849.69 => 18.2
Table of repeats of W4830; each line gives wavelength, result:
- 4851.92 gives 22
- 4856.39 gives 16.2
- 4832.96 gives 21.7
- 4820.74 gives 22.9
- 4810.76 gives 24.5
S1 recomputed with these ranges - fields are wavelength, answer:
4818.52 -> 16.4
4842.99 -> 23.7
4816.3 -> 19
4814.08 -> 21.4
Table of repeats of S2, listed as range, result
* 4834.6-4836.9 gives 19.8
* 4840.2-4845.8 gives 22.4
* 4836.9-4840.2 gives 19.5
